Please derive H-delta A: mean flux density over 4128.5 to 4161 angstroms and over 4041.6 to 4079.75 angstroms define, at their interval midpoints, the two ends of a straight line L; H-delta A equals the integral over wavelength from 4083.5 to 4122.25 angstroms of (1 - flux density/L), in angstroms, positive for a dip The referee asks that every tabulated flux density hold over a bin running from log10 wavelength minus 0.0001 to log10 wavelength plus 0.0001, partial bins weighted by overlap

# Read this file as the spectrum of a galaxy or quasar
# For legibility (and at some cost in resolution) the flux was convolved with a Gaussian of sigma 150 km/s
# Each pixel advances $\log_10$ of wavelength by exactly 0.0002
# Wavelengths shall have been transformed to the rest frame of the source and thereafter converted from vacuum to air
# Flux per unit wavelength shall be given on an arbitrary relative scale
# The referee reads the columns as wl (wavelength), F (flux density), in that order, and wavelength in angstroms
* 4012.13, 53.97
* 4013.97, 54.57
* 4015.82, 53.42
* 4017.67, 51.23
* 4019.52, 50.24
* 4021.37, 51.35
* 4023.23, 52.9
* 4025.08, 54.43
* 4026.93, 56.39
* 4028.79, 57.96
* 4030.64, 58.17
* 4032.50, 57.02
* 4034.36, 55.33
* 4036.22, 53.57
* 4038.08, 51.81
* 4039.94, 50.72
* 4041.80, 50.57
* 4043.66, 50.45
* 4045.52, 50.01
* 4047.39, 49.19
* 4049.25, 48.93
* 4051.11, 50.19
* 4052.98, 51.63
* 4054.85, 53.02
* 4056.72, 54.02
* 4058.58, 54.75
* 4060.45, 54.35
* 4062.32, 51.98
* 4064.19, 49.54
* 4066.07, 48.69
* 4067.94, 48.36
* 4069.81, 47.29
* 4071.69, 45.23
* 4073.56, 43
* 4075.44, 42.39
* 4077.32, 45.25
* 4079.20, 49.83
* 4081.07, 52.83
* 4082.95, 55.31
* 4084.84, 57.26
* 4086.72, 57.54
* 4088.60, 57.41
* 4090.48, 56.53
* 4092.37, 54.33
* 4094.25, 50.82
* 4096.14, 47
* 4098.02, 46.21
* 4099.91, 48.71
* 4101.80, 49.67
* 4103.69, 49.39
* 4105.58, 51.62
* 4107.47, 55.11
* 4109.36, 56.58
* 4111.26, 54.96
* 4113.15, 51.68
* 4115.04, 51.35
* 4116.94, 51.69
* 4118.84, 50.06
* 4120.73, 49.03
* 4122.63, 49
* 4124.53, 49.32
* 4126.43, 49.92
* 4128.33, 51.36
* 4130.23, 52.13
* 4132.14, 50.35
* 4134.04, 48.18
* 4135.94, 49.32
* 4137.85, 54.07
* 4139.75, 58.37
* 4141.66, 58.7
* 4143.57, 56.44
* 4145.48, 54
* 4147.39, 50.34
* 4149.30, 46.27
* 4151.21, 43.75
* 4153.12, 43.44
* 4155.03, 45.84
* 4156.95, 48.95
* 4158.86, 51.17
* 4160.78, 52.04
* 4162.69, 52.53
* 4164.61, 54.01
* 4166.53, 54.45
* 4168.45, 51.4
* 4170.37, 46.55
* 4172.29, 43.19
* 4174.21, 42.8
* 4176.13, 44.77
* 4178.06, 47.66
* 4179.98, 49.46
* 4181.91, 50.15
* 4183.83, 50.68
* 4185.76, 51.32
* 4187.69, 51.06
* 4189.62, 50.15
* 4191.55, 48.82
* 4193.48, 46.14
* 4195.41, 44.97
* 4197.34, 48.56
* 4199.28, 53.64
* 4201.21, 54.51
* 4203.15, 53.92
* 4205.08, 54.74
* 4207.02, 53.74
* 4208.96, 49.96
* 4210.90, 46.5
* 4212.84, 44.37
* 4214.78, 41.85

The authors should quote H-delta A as -1.7 angstroms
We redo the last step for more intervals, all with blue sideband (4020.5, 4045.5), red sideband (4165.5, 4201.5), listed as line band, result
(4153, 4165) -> -0.1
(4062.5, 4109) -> 1.4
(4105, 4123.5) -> -0.4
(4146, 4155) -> 0.7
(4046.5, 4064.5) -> 0.4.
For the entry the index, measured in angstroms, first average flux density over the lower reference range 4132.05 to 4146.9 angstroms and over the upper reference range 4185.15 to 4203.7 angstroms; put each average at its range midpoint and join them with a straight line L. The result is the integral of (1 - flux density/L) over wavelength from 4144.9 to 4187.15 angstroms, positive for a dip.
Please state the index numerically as 2.6 angstroms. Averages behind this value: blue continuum 53.8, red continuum 50.2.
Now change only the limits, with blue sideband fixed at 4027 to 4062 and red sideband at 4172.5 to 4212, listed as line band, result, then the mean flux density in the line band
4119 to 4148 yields -0.6 angstroms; 52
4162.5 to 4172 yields -0.2 angstroms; 51.1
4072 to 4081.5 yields 1.1 angstroms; 46.3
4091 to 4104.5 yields 0.5 angstroms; 49.7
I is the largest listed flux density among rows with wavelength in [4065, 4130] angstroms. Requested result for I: 57.54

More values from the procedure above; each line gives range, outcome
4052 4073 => 54.75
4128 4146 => 58.7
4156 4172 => 54.45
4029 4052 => 58.17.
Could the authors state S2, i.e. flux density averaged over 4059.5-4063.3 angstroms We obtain 53.1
